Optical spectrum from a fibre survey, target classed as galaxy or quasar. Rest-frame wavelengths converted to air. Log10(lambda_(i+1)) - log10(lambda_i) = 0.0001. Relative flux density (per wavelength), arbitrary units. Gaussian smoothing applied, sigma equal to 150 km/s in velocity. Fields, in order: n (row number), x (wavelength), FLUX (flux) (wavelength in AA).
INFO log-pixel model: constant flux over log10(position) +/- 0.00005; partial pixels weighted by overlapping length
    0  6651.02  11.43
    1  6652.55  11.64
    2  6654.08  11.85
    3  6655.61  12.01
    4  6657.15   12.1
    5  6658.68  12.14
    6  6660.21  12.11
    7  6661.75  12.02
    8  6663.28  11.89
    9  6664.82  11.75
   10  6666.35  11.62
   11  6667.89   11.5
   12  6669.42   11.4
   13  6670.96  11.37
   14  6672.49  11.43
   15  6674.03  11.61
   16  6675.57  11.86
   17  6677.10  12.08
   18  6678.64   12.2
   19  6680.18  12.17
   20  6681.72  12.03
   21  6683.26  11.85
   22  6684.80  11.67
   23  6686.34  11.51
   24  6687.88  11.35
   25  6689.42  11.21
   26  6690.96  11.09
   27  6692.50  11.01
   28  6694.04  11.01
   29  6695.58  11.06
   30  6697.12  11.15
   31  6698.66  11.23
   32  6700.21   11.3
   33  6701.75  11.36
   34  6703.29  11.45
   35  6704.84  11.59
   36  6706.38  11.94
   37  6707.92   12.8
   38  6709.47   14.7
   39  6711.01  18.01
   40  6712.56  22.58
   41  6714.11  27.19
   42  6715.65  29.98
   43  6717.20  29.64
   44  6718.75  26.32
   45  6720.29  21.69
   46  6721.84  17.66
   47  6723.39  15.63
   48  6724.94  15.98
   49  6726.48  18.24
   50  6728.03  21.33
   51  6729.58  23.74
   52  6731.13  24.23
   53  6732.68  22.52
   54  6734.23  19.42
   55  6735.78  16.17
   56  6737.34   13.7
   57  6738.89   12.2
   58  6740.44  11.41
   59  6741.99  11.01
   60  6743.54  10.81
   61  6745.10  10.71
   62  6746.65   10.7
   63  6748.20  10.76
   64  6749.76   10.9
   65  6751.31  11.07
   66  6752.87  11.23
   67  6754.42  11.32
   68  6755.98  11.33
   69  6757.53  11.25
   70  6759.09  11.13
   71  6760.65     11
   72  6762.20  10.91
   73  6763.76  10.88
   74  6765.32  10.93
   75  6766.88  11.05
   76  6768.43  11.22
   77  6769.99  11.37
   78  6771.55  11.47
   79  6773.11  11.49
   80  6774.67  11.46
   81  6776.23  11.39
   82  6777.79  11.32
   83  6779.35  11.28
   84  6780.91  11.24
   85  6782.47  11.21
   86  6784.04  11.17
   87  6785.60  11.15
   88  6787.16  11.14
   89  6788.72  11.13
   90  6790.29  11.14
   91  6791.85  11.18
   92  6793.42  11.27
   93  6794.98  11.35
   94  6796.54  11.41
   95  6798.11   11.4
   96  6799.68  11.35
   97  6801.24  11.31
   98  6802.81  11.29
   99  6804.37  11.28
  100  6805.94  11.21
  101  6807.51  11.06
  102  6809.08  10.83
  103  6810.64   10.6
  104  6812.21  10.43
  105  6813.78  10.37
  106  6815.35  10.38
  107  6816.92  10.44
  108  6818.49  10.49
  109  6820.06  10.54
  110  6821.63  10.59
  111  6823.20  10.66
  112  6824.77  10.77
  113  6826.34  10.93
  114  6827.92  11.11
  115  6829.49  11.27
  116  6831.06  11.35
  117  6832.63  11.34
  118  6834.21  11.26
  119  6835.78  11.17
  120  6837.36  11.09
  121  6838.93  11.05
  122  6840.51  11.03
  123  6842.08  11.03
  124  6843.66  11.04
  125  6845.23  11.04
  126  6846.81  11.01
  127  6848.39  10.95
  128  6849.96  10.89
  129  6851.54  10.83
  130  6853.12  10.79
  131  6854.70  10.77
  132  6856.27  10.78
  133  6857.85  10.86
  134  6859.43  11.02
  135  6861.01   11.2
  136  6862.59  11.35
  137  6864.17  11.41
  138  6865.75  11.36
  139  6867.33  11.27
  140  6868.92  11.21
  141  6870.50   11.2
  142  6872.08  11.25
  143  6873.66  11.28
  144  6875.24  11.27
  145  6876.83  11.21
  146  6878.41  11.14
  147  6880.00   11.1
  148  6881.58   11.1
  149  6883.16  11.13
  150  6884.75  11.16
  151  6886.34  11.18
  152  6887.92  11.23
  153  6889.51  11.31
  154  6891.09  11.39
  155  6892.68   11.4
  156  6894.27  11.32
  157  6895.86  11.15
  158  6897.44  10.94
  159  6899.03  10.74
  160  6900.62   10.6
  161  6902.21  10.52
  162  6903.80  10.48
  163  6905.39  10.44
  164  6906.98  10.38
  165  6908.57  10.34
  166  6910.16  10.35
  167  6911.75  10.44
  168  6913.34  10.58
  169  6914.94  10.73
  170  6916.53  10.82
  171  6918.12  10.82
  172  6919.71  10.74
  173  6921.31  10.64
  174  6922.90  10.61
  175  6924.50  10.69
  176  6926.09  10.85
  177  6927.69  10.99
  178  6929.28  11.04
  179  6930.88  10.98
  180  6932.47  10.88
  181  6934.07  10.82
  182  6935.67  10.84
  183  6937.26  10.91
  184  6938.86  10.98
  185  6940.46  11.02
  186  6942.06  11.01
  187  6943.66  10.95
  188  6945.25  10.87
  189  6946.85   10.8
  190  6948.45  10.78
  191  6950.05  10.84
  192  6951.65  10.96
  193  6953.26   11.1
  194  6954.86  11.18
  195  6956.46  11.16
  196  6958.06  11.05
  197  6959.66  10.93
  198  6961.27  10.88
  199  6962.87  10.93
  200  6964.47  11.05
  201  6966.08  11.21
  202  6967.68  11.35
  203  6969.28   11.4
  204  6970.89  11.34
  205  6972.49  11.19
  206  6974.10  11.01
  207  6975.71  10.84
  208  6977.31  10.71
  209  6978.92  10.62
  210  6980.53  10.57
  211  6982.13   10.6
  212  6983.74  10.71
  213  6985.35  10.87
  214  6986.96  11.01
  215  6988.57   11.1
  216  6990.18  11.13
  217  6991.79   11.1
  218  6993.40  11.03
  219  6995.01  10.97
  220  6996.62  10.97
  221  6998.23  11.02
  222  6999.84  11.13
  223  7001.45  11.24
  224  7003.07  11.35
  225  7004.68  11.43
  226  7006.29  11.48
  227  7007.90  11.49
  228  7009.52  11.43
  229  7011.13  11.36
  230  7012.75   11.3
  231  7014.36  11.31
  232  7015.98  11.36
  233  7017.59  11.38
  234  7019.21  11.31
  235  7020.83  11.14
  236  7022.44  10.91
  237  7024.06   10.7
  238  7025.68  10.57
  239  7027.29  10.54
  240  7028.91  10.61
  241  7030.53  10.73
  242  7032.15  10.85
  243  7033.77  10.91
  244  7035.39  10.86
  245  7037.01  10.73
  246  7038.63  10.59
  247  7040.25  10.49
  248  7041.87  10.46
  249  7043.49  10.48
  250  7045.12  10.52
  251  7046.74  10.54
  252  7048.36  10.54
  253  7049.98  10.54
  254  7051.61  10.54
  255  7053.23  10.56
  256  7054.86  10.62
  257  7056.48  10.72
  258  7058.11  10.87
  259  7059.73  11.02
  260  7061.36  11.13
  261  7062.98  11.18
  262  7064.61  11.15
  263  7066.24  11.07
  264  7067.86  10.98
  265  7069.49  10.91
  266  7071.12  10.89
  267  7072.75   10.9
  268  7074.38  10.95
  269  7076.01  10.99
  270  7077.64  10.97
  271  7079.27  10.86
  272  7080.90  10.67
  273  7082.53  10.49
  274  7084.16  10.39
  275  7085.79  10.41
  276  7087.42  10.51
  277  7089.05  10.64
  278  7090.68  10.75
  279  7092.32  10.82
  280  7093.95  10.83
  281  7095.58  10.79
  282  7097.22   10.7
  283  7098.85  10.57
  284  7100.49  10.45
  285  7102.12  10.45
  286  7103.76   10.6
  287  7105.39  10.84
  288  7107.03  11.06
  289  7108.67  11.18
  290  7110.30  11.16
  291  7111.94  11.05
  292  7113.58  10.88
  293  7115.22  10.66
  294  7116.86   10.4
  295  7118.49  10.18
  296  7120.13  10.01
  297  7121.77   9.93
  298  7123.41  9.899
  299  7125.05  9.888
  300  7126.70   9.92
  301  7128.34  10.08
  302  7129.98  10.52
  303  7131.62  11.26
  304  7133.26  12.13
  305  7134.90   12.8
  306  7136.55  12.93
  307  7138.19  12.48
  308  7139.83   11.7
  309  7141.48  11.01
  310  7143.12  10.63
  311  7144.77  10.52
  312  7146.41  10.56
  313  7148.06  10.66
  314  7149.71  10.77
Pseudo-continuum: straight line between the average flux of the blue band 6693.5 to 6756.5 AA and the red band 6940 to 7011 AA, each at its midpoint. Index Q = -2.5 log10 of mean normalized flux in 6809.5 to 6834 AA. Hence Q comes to 0.28 mag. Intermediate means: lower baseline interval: 15.8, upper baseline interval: 11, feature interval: 10.8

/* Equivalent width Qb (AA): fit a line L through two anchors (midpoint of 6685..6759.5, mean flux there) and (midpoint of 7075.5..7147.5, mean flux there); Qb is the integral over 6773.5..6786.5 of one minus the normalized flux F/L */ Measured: 2.9 AA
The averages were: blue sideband 15.1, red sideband 10.8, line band 11.3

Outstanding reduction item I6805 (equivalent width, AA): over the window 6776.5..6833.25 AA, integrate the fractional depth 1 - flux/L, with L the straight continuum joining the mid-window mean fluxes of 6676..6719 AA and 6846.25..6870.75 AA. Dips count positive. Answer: 5.48 AA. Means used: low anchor 14.5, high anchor 11.1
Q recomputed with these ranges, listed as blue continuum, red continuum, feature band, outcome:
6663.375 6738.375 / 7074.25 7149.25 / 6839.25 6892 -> 0.209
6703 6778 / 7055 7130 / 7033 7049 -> 0.071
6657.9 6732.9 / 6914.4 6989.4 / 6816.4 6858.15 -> 0.163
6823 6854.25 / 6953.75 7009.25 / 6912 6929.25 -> 0.030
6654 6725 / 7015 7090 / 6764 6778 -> 0.179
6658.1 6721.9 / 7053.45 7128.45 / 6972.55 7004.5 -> 0.057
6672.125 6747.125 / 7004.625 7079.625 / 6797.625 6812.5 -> 0.251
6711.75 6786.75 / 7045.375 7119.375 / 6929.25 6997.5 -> 0.116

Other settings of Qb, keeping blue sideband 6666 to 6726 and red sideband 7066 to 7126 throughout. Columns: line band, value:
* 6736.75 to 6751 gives 2.8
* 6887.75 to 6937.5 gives 6.5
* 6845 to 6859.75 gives 2.4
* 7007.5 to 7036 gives 0.8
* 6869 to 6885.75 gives 2.1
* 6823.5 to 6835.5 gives 1.9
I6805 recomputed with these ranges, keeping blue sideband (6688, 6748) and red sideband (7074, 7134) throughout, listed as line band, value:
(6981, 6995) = 1.5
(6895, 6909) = 3.0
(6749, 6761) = 3.4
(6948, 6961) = 1.8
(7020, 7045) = 2.0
